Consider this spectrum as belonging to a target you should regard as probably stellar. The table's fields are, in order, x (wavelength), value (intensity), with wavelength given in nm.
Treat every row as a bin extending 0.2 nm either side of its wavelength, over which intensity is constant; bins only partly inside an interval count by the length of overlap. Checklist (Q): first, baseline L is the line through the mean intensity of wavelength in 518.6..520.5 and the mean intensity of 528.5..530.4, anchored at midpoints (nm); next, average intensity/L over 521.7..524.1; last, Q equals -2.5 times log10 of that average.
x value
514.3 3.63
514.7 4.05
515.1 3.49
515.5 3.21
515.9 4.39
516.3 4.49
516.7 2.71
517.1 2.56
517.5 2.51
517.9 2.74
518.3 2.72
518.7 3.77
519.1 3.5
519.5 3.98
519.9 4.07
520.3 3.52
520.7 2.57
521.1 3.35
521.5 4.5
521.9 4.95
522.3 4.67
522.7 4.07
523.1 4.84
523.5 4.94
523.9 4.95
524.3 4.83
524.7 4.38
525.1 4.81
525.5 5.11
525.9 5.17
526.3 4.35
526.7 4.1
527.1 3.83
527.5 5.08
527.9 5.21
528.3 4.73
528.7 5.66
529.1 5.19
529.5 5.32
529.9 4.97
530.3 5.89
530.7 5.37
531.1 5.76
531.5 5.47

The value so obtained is -0.10 mag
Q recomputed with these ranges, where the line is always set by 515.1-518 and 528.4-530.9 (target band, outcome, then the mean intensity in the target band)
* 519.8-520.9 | 0.16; 3.32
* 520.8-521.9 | 0.02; 3.99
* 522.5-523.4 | -0.05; 4.51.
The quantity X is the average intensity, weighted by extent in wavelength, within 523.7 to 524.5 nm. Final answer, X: 4.89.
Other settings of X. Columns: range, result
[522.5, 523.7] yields 4.62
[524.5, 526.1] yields 4.87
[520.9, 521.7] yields 3.93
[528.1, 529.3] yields 5.19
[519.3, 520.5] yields 3.86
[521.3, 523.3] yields 4.61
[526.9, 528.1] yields 4.71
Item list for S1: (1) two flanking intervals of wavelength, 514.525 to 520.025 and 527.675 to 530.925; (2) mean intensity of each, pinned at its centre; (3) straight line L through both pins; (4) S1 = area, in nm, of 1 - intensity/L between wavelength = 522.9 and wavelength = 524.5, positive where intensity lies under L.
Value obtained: -0.17 nm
